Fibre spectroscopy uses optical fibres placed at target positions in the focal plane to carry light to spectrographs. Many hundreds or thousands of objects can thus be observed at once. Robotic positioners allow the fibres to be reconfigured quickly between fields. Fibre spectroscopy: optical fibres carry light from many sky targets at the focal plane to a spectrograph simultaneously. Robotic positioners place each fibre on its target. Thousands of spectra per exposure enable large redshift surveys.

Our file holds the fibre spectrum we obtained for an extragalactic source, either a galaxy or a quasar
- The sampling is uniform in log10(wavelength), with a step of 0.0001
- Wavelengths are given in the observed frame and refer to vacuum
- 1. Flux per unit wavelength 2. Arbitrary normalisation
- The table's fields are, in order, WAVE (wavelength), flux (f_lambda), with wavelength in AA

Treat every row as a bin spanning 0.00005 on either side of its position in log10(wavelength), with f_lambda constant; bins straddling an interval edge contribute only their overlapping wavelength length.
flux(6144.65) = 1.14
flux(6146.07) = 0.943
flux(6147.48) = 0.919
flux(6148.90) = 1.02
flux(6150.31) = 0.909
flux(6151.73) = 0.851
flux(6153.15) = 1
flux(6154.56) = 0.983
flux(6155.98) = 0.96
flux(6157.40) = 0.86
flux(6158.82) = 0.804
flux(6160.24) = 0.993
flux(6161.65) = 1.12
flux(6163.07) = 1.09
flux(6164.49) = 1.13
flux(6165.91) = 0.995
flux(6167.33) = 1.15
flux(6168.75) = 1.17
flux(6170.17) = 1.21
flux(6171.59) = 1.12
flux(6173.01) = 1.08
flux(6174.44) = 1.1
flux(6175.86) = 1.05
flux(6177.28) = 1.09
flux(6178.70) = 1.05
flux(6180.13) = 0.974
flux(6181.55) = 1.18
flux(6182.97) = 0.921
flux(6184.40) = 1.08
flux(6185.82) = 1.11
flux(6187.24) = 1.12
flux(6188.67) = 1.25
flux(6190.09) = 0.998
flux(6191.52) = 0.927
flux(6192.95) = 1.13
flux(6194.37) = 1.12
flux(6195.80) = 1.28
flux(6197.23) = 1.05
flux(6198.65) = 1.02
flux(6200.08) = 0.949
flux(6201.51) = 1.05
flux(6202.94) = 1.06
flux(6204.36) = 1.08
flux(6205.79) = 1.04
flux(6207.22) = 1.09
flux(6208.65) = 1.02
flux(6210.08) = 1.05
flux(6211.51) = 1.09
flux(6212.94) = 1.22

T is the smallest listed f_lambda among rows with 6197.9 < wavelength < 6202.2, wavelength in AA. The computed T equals 0.949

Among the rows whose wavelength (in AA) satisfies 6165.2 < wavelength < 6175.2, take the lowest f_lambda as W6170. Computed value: 0.995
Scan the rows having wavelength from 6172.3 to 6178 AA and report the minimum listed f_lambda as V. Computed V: 1.05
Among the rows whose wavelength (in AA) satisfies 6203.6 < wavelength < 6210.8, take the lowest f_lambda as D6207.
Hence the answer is 1.02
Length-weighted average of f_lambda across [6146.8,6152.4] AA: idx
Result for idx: 0.925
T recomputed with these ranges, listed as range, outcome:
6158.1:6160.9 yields 0.804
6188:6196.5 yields 0.927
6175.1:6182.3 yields 0.974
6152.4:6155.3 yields 0.983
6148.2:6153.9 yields 0.851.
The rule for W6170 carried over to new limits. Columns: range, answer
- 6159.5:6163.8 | 0.993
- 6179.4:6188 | 0.921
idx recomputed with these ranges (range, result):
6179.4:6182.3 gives 1.07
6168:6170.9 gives 1.19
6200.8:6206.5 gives 1.06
